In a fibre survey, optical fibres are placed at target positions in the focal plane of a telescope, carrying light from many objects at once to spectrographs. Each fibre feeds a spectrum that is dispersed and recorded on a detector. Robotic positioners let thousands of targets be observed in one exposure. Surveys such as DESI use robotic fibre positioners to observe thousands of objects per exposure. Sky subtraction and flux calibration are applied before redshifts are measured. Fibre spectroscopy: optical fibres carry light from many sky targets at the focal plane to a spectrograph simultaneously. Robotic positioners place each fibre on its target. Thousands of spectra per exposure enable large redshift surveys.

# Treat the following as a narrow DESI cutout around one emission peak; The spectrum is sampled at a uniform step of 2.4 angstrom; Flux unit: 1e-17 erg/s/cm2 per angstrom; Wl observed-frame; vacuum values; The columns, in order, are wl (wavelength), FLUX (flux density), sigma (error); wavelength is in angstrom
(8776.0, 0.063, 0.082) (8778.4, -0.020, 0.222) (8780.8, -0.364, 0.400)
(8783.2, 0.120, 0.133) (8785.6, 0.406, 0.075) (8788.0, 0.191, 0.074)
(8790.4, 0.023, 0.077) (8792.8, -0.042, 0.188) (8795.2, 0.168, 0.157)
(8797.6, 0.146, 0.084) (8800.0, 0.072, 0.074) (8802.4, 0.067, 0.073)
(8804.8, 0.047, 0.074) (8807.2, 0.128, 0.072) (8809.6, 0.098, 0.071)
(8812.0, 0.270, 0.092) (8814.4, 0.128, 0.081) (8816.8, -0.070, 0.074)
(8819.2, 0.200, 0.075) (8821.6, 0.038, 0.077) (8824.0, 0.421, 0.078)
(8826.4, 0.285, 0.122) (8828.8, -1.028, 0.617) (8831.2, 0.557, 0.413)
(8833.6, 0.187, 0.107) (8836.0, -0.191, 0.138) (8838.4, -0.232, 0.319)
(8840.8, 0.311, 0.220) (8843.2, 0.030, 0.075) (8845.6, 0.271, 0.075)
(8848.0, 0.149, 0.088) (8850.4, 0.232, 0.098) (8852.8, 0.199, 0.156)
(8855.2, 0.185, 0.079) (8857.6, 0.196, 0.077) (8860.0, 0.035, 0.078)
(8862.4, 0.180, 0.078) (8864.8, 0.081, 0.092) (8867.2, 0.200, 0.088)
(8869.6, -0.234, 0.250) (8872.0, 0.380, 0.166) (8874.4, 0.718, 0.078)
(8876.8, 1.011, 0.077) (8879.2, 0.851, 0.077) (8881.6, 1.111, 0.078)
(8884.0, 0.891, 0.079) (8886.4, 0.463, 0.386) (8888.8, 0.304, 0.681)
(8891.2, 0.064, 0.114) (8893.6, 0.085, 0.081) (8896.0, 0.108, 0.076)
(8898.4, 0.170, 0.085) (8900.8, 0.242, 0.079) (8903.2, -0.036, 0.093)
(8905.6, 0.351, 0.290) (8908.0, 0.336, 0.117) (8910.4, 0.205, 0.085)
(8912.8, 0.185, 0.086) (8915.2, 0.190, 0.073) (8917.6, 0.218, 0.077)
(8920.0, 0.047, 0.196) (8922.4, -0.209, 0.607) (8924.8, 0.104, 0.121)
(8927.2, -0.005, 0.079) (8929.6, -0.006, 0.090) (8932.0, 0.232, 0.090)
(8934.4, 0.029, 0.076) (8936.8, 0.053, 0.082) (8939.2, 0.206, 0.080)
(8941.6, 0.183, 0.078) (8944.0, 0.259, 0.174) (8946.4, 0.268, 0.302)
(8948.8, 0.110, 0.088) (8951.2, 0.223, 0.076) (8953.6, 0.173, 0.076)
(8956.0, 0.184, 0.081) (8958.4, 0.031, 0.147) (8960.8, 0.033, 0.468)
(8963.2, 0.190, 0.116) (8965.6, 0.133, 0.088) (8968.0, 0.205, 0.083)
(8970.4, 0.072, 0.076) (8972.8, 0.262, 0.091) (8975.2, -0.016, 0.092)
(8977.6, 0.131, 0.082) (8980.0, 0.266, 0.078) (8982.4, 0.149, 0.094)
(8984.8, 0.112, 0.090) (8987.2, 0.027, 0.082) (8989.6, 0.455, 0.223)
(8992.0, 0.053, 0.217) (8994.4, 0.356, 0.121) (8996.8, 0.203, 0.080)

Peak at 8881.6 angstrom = [O II] 3727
